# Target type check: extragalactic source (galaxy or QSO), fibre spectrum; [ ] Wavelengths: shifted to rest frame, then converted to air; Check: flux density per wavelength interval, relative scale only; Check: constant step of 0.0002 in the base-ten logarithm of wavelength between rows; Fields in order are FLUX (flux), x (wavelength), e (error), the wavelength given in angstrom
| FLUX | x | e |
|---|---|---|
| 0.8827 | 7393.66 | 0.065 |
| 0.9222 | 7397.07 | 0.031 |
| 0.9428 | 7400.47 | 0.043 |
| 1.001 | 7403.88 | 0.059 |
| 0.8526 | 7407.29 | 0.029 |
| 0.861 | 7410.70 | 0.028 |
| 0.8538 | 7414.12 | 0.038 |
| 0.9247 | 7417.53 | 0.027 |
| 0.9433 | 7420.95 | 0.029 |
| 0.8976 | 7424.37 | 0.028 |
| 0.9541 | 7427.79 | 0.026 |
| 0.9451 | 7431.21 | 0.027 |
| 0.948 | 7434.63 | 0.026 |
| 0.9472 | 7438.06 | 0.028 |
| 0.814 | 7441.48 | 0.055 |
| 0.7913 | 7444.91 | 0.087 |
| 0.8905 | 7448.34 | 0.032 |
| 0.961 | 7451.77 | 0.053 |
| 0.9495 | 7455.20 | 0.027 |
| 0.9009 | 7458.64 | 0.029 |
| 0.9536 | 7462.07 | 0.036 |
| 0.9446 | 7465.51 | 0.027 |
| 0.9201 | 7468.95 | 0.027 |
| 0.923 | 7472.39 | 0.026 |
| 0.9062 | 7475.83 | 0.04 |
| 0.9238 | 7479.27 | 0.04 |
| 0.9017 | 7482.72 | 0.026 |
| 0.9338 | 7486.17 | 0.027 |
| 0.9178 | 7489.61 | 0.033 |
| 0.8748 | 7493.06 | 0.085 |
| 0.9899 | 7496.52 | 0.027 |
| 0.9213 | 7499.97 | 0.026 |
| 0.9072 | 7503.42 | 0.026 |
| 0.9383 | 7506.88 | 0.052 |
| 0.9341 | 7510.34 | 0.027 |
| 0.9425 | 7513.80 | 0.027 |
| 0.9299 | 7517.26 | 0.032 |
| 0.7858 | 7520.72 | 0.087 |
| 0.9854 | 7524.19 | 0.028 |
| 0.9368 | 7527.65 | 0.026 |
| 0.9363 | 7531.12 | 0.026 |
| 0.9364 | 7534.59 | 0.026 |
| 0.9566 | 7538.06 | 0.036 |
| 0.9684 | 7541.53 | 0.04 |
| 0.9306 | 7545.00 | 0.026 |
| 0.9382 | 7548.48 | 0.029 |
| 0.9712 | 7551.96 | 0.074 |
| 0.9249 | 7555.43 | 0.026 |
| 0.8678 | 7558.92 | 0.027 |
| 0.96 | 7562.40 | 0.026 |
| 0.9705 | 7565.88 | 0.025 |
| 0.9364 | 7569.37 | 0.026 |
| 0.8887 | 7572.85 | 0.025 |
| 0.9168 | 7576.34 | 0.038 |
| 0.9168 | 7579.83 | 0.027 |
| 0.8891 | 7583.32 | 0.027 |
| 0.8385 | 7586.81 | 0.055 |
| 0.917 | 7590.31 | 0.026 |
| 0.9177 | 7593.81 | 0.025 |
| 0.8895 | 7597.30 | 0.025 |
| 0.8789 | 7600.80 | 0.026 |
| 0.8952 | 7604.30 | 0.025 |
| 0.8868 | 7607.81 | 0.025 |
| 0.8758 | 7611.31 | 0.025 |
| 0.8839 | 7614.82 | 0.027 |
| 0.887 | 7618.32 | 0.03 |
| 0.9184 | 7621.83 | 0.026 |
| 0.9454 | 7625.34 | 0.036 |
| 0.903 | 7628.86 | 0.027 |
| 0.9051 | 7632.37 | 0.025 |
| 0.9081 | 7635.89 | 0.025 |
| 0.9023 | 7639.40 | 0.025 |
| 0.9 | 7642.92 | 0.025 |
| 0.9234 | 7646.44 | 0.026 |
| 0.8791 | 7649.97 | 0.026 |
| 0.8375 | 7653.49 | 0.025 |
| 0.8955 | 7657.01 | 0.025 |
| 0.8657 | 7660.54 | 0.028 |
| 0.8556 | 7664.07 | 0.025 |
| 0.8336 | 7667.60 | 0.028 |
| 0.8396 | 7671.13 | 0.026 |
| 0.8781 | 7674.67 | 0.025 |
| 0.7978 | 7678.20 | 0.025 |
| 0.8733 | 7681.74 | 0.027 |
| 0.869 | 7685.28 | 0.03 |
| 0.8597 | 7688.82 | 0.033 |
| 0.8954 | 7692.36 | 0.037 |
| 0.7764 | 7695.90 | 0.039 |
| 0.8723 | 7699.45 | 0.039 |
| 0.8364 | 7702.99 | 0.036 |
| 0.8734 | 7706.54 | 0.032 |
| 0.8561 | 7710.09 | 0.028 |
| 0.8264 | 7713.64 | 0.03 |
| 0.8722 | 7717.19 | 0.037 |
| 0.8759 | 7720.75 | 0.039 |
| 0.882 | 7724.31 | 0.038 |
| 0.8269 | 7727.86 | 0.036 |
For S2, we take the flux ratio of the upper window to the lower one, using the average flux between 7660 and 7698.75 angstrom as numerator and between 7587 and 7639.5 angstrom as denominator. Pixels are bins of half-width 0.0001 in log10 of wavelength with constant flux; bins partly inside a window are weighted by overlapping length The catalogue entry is 0.9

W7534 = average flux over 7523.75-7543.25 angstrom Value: 0.951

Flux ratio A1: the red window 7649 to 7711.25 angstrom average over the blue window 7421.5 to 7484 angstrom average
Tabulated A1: 0.93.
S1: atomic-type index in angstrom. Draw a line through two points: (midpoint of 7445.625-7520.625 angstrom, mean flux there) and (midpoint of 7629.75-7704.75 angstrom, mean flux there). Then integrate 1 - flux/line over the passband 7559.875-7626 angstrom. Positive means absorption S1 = -1.1 angstrom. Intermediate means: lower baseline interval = 0.922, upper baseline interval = 0.867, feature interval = 0.905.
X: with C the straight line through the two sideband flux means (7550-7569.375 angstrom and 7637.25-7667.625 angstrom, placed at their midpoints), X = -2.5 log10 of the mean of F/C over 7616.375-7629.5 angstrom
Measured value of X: -0.018 mag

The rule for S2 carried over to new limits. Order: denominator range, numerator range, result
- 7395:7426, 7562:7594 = 1.00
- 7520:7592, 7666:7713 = 0.92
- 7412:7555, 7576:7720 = 0.95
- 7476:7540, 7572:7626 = 0.97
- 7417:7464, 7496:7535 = 1.01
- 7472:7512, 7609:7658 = 0.97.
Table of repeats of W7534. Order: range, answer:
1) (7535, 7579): 0.936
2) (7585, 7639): 0.897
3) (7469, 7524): 0.917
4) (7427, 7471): 0.916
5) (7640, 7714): 0.86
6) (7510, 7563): 0.931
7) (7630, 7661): 0.892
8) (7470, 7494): 0.913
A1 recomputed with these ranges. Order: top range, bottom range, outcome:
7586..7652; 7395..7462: 0.99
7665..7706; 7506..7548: 0.91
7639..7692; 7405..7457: 0.96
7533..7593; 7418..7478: 1.01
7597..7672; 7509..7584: 0.96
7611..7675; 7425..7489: 0.97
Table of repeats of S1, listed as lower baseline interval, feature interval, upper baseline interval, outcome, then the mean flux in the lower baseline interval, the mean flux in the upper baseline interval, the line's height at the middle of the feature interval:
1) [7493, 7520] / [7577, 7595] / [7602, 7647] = 0.3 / 0.928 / 0.902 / 0.91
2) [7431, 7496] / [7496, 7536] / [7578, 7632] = -0.9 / 0.914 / 0.896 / 0.907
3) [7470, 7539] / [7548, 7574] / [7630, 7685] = -0.8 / 0.924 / 0.873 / 0.905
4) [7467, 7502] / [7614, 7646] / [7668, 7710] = -1.3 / 0.921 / 0.852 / 0.872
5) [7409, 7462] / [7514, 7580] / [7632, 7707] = -3.2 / 0.907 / 0.866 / 0.888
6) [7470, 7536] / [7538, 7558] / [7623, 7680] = -0.8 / 0.922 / 0.88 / 0.909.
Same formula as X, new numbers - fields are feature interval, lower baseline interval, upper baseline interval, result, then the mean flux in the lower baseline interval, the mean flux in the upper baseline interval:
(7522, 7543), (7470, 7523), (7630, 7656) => -0.05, 0.916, 0.894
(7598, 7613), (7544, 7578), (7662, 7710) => 0.02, 0.93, 0.851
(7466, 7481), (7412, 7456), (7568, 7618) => -0.02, 0.908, 0.895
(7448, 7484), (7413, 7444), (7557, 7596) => -0.02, 0.912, 0.911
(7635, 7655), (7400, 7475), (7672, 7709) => -0.03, 0.914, 0.853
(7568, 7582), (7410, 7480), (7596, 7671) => -0.02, 0.913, 0.888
